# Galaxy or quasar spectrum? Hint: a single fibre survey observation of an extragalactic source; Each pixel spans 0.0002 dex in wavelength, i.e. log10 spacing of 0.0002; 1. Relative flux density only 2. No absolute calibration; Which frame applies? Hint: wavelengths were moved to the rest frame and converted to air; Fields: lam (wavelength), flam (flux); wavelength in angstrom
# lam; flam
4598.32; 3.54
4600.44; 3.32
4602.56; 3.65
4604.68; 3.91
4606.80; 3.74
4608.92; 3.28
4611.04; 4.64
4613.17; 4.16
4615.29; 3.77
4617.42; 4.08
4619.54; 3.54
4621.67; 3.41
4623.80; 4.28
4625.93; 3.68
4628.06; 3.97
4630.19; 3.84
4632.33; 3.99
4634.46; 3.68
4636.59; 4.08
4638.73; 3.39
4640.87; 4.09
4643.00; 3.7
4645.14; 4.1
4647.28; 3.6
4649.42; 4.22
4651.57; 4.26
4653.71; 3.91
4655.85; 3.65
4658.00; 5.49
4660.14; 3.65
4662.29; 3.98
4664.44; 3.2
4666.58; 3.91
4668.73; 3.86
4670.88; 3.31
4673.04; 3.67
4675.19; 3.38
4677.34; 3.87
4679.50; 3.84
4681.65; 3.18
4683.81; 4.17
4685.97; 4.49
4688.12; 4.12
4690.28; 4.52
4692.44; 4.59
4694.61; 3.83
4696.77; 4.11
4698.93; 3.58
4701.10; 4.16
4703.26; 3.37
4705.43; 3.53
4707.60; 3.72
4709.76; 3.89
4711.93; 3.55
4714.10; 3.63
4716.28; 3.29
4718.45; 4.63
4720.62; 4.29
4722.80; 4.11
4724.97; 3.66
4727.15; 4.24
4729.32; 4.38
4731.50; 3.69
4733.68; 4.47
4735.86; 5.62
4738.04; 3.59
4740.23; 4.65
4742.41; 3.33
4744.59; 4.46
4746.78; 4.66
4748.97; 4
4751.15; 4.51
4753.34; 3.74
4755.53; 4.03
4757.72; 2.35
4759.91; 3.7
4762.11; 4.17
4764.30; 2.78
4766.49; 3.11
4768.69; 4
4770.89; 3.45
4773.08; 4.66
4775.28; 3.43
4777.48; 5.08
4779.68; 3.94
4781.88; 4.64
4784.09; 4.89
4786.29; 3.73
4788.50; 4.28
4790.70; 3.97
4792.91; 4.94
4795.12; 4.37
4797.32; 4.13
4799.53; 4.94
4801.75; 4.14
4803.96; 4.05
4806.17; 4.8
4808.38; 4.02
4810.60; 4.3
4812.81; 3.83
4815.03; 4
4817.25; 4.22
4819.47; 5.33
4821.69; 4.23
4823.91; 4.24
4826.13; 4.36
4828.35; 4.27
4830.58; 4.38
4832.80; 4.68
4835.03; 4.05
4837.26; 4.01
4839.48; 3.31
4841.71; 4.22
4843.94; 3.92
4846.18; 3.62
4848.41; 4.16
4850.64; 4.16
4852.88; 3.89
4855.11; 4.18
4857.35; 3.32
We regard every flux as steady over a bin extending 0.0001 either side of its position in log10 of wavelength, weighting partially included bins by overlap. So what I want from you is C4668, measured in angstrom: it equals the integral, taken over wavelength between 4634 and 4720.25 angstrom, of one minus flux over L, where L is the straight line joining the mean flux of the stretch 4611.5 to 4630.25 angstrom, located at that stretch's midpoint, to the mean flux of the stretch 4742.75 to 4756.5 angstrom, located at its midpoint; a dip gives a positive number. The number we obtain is 2.8 angstrom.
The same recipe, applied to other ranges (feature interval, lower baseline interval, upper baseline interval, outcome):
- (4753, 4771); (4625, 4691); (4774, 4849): 2.9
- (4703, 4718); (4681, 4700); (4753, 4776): 1.2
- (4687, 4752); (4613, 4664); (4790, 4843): 0.3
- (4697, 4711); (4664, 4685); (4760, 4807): 0.2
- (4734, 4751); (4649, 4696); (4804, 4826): -0.9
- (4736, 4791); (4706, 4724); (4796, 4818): 1.0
